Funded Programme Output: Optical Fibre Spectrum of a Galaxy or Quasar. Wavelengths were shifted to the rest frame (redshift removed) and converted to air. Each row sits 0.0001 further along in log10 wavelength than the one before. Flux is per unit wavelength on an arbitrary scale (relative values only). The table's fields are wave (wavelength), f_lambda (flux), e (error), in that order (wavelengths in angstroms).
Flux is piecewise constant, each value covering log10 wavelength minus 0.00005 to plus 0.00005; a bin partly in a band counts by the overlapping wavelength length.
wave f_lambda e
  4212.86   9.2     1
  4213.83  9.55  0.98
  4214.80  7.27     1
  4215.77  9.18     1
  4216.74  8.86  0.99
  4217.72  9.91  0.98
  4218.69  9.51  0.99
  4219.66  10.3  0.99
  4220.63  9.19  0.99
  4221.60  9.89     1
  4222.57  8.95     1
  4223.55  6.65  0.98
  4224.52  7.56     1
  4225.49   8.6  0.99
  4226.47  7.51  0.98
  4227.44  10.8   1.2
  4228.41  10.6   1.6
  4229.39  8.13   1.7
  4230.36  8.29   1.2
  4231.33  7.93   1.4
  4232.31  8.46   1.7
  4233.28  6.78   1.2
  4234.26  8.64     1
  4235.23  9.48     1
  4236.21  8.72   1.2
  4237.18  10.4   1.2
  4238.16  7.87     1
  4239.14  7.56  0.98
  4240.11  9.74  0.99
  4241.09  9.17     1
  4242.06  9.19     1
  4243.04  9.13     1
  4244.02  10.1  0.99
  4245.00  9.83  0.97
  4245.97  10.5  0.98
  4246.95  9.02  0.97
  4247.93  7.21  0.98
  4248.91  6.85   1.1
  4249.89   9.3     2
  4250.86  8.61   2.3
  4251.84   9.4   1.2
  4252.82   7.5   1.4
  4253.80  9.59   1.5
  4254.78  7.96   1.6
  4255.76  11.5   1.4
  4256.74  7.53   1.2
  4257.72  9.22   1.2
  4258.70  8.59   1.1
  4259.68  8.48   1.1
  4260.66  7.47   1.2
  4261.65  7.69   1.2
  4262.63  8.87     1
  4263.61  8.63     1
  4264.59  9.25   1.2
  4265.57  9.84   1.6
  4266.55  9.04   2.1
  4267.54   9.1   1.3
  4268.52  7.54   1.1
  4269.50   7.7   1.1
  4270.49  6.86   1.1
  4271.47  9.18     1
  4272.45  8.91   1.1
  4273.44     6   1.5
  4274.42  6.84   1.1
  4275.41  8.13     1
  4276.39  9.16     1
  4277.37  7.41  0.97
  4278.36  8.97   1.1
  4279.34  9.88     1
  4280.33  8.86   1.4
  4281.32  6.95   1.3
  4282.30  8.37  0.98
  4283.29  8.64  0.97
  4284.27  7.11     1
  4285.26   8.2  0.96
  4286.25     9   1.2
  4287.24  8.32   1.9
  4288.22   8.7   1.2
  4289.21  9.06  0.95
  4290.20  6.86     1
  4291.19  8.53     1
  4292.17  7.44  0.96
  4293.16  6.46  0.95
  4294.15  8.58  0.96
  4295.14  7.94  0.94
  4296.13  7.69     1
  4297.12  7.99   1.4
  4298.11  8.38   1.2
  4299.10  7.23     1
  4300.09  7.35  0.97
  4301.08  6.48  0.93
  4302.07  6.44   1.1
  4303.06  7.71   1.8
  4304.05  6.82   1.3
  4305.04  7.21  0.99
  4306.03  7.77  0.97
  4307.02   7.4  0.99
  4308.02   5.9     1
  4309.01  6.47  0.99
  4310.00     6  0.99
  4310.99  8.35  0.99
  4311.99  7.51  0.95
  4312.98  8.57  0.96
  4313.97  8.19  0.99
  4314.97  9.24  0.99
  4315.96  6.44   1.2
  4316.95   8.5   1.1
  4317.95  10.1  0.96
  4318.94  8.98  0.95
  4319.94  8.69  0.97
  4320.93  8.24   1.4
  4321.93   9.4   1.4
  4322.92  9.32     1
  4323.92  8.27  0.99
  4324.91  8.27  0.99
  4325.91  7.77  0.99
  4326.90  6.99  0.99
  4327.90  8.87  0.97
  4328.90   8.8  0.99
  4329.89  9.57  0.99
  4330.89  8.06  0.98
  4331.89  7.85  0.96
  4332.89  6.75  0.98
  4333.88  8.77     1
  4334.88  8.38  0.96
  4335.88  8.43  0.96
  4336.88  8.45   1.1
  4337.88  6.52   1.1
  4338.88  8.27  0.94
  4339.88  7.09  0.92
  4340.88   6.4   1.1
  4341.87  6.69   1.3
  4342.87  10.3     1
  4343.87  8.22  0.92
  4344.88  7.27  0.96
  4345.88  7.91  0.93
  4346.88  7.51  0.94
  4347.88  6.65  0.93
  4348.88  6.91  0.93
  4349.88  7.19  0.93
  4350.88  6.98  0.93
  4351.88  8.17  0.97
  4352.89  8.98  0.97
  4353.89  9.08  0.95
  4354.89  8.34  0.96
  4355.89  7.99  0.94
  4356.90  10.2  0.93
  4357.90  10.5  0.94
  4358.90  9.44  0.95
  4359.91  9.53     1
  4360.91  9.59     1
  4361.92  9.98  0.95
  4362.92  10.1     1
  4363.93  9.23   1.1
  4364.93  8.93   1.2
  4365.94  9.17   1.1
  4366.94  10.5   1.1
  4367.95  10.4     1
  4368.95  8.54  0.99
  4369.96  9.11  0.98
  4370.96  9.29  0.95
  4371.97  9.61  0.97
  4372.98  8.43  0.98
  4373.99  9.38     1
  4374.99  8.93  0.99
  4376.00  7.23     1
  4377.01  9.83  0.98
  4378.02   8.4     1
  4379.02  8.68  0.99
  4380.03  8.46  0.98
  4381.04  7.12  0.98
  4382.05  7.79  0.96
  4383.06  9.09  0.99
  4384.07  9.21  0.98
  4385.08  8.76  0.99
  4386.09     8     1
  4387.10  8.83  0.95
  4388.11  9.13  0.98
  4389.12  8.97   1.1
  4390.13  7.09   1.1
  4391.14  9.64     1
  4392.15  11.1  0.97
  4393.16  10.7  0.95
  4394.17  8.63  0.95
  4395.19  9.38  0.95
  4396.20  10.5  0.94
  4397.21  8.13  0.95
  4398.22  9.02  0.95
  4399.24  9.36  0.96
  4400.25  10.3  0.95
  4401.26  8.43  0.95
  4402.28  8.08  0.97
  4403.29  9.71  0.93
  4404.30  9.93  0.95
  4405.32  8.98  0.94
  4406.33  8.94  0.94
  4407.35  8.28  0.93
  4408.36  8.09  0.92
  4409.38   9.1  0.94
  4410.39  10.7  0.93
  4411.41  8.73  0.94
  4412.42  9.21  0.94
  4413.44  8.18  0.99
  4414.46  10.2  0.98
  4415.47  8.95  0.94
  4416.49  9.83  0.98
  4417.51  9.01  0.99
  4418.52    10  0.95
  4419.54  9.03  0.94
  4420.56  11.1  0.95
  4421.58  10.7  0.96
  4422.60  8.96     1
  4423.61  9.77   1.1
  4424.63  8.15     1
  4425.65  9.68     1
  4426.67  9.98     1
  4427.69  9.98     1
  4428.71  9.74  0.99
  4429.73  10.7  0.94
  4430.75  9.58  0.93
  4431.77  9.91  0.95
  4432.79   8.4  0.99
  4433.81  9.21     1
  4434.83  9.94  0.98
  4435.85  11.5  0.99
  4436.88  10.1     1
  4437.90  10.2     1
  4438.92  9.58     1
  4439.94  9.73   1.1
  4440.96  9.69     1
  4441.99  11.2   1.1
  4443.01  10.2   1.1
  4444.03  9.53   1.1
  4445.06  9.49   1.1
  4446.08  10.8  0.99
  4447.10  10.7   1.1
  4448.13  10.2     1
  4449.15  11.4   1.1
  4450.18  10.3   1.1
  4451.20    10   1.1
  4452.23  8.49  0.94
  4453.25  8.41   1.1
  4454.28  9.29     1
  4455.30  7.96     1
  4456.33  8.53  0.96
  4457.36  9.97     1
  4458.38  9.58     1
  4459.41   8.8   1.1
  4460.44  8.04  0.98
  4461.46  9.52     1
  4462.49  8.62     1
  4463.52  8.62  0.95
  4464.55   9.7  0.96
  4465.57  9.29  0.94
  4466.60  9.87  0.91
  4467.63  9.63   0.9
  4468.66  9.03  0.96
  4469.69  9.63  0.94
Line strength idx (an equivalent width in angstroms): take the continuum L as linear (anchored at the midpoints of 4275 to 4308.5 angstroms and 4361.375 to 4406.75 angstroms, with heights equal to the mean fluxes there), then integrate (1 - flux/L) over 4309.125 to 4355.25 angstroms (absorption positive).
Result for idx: 1.82 angstroms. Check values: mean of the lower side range 7.85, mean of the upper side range 9.09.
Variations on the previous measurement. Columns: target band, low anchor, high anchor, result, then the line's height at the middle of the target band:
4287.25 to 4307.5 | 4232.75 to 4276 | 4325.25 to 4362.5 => 2.0 angstroms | 8.43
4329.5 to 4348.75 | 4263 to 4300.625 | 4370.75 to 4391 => 1.4 angstroms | 8.43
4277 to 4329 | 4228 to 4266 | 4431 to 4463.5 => 6.1 angstroms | 9.03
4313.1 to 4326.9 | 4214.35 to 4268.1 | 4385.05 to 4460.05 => 0.9 angstroms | 9.11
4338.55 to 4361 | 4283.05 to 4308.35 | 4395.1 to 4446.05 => 0.8 angstroms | 8.48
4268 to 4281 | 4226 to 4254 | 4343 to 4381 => 1.1 angstroms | 8.82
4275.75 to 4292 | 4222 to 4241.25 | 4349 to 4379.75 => 0.8 angstroms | 8.76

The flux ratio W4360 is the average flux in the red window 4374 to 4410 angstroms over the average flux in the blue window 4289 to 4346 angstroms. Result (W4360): 1.1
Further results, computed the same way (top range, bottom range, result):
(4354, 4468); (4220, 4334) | 1.13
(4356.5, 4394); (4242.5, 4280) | 1.06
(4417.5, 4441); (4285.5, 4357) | 1.24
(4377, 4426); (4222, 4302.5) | 1.09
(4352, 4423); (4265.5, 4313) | 1.17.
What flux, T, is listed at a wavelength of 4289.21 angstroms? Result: 9.06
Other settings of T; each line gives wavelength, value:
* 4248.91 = 6.85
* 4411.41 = 8.73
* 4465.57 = 9.29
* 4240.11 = 9.74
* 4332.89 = 6.75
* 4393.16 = 10.7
